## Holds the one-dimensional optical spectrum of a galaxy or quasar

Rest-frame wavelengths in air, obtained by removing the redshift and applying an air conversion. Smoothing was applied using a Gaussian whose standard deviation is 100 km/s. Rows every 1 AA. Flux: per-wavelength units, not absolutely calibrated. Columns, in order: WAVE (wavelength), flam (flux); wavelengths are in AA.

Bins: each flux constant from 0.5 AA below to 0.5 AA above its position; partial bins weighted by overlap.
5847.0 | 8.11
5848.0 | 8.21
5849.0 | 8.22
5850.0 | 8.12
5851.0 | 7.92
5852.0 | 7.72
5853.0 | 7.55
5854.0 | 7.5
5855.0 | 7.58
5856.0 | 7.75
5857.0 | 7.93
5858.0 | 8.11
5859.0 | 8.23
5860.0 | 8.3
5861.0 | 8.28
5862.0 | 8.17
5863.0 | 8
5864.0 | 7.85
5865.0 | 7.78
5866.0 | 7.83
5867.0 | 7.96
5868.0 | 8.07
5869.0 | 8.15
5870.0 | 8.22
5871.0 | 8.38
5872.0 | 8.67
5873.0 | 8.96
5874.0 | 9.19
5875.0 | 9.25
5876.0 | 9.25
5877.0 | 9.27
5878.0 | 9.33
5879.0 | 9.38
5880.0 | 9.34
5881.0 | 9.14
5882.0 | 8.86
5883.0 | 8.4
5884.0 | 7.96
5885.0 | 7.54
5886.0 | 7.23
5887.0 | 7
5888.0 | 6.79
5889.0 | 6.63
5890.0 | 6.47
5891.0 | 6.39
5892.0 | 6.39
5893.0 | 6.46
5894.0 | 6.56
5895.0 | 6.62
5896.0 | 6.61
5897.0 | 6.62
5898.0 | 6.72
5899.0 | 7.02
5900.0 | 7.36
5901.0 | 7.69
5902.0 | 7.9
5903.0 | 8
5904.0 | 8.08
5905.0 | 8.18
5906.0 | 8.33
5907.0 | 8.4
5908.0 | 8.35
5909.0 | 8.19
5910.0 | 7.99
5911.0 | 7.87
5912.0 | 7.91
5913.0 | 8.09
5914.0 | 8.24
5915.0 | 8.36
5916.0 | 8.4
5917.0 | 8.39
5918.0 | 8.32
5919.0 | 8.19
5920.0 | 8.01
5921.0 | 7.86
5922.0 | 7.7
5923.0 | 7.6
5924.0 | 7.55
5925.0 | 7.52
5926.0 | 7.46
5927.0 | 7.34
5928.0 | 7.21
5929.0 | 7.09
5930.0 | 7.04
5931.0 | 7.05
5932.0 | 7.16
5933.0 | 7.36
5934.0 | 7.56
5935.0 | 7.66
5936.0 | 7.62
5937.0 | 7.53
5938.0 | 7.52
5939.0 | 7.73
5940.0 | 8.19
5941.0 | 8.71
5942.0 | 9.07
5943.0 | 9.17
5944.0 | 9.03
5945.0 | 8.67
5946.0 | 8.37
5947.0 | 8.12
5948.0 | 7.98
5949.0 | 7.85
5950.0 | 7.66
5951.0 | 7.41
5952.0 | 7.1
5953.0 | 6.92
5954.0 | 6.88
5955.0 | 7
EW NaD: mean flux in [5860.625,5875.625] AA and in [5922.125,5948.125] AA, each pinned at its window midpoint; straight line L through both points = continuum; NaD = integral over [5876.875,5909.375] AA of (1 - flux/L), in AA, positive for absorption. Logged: 1.9 AA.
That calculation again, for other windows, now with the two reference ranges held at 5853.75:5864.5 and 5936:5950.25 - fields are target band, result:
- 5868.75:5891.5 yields -0.58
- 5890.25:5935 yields 3.21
